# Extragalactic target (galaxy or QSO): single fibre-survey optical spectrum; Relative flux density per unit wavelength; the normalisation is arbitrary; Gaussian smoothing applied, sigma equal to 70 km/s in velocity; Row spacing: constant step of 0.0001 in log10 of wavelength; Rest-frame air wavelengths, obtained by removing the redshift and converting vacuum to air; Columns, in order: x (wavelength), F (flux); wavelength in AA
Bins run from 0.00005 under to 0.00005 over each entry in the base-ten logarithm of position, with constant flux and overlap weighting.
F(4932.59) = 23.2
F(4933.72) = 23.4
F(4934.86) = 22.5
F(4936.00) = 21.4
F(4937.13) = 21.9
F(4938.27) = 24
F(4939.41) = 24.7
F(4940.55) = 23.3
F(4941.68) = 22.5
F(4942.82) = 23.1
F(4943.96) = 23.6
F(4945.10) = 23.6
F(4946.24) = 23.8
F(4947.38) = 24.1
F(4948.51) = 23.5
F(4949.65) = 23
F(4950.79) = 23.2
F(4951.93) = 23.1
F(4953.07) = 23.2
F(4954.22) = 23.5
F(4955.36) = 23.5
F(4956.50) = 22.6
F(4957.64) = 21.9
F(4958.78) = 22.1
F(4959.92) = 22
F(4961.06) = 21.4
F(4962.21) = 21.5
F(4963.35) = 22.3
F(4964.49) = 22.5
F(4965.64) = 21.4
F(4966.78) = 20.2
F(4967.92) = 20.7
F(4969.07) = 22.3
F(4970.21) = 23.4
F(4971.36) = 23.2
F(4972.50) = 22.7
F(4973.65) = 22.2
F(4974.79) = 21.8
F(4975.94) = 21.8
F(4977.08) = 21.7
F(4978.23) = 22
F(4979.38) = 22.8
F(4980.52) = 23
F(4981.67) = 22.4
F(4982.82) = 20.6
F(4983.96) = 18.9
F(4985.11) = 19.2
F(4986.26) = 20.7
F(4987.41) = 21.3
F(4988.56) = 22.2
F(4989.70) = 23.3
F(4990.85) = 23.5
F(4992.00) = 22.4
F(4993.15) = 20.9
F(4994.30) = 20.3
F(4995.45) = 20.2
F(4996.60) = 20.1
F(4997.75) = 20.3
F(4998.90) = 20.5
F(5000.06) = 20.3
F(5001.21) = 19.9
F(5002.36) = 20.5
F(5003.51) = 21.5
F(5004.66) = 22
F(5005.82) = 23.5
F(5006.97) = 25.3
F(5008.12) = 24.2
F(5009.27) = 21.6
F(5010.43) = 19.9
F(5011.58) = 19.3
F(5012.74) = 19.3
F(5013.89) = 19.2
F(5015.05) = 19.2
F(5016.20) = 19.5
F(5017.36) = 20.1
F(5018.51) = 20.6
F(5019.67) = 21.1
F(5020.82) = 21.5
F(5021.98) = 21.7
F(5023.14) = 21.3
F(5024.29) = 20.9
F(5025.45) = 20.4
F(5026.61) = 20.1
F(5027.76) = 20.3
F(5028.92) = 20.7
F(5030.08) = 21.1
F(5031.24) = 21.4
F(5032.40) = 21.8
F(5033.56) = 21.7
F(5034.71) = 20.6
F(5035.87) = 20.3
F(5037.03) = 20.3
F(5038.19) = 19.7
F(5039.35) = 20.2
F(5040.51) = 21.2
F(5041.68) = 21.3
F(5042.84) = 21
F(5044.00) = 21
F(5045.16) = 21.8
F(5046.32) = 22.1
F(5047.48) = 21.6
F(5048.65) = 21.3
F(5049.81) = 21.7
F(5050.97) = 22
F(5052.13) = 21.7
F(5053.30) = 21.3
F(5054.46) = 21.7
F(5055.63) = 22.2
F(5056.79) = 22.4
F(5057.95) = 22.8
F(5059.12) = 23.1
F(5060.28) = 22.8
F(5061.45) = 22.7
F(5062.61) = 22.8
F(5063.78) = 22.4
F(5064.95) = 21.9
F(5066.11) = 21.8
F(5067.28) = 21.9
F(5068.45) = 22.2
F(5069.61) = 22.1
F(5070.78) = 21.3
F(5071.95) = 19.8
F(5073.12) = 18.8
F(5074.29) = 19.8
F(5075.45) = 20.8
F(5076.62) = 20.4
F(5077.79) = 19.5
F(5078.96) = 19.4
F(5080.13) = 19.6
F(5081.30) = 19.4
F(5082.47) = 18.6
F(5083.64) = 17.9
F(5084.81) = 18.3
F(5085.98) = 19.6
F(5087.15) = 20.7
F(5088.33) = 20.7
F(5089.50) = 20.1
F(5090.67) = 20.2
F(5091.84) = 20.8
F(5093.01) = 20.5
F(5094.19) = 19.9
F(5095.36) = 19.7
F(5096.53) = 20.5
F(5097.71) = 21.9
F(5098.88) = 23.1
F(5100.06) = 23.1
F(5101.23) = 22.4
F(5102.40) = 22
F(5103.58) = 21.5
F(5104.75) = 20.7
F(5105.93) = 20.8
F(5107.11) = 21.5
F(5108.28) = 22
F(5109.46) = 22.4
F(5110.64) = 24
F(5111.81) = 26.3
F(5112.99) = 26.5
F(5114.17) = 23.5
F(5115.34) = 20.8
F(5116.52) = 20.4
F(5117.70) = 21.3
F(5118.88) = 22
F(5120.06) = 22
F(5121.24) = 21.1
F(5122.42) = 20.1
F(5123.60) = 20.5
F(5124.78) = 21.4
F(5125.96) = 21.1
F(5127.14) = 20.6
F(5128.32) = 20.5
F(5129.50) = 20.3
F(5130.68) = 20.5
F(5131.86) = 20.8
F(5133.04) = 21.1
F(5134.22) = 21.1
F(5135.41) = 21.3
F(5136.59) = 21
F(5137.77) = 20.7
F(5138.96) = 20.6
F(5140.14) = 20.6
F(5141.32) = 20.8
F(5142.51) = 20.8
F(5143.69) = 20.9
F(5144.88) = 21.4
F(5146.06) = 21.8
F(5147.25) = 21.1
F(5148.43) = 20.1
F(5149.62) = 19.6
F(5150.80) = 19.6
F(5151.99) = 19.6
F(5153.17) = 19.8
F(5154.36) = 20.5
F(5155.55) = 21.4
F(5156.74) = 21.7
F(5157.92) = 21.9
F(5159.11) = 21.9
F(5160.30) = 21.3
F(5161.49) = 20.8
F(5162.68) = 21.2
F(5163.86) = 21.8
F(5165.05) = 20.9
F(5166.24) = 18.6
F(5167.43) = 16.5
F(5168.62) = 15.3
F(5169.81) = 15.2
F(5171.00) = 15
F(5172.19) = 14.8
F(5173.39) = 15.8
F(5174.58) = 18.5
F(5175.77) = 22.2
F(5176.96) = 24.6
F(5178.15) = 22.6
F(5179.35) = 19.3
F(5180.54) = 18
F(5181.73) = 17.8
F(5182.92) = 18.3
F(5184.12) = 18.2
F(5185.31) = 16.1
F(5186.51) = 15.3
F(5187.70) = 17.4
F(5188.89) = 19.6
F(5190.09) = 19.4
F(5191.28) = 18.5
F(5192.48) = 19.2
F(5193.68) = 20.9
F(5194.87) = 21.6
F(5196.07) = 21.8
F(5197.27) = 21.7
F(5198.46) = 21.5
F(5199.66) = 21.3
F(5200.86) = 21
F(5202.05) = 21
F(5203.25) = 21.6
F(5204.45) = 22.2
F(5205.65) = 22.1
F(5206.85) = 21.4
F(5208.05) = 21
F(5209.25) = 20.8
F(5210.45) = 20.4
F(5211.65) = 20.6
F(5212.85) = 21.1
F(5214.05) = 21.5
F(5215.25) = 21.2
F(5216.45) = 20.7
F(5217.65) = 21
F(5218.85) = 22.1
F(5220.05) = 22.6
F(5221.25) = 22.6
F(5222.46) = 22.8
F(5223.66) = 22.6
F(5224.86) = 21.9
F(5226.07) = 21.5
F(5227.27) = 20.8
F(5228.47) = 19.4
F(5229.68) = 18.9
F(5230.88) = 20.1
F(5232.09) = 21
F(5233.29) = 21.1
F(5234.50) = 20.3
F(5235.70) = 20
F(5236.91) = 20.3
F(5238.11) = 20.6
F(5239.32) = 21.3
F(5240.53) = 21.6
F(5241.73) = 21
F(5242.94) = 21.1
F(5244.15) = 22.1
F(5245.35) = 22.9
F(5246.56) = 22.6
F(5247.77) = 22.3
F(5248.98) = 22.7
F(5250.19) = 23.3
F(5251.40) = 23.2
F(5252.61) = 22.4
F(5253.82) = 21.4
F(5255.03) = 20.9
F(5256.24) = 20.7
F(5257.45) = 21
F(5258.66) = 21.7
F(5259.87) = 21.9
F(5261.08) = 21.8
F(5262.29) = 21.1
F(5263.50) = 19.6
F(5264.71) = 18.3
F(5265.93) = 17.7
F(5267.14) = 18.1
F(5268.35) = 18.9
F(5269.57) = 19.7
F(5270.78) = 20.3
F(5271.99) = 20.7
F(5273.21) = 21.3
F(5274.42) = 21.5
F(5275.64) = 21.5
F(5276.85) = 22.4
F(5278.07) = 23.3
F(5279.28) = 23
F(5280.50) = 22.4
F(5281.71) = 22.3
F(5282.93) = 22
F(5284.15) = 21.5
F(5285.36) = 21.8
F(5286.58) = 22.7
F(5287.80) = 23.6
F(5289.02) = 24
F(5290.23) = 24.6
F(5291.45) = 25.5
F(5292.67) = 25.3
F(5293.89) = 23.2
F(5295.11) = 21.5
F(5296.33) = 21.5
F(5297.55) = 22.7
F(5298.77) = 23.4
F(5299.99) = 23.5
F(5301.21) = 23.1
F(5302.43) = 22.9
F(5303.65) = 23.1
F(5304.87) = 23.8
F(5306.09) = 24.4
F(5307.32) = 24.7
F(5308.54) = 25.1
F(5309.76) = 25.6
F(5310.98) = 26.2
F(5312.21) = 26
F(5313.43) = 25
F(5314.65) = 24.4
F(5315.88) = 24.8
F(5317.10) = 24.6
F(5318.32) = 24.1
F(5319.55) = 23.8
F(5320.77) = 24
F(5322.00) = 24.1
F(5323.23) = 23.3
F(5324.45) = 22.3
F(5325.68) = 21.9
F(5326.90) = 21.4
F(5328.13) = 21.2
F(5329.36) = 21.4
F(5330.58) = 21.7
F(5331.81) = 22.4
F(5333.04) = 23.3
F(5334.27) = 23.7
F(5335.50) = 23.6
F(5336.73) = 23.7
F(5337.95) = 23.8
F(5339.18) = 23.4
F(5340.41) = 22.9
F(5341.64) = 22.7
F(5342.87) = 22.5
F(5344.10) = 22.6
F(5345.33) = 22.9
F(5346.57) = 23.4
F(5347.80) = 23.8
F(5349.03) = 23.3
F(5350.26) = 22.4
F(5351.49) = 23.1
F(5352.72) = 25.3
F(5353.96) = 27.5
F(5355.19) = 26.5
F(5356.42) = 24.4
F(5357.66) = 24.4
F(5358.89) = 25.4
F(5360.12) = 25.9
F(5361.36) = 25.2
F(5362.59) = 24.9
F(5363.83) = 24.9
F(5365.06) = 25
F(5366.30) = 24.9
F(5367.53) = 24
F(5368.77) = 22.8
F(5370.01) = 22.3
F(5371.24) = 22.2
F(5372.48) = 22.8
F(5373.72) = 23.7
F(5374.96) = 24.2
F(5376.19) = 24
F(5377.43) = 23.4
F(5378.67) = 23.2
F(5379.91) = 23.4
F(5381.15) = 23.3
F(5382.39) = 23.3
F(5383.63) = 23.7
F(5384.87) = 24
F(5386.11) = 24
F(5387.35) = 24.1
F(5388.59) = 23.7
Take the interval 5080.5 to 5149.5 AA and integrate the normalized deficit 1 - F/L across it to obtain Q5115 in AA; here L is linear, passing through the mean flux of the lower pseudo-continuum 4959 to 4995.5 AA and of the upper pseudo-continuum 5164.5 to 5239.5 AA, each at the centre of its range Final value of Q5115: -1.4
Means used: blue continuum 21.7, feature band 21.1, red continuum 20.1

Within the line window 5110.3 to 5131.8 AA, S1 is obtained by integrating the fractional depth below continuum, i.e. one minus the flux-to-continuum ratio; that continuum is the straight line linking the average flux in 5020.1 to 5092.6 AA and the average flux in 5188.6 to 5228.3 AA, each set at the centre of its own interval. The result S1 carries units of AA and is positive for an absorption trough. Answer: -0.72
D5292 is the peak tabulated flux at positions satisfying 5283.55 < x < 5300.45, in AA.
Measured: 25.5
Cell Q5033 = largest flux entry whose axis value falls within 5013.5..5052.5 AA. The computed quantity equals 22.1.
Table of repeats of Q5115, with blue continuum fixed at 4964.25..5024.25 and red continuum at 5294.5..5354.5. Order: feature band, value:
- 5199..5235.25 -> 2.5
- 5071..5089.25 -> 1.9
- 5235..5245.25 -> 0.8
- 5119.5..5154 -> 2.4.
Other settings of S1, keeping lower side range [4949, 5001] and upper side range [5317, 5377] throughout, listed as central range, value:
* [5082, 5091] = 1.15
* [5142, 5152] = 0.90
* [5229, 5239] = 1.20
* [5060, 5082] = 1.28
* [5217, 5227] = 0.40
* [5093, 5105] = 0.51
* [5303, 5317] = -0.82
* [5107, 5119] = -0.21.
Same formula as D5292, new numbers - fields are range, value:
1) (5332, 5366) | 27.5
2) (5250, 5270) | 23.3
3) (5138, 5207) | 24.6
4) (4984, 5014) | 25.3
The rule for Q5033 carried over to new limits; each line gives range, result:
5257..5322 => 26.2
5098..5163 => 26.5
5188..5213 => 22.2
